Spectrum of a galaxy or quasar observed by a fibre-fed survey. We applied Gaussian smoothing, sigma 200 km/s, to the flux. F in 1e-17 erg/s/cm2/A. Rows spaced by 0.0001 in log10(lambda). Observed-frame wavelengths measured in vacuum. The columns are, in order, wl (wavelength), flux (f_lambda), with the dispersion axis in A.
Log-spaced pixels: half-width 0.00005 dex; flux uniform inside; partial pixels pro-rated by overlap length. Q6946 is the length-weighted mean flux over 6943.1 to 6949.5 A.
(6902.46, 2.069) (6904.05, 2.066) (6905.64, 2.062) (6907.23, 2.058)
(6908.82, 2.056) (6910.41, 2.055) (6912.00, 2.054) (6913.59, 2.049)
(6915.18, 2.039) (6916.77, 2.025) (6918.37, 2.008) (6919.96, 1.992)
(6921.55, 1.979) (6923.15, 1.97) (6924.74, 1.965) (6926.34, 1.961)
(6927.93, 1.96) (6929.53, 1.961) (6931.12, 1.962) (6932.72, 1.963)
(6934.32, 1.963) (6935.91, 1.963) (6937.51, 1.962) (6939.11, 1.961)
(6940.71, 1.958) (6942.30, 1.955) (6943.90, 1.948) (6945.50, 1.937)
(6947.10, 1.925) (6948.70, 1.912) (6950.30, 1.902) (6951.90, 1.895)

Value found 1.93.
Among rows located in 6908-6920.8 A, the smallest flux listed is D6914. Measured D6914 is 1.992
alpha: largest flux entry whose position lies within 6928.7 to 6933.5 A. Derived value 1.963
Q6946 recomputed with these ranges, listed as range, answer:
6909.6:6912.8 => 2.06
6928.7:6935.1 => 1.96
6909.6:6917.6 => 2.04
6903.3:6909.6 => 2.06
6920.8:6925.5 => 1.97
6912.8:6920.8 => 2.02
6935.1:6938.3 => 1.97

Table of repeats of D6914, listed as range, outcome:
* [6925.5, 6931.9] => 1.96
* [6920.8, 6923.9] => 1.97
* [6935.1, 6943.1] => 1.955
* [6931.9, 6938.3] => 1.962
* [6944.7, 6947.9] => 1.925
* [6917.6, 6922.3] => 1.979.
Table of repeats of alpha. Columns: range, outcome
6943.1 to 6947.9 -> 1.948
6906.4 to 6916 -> 2.058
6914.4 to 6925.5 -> 2.039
